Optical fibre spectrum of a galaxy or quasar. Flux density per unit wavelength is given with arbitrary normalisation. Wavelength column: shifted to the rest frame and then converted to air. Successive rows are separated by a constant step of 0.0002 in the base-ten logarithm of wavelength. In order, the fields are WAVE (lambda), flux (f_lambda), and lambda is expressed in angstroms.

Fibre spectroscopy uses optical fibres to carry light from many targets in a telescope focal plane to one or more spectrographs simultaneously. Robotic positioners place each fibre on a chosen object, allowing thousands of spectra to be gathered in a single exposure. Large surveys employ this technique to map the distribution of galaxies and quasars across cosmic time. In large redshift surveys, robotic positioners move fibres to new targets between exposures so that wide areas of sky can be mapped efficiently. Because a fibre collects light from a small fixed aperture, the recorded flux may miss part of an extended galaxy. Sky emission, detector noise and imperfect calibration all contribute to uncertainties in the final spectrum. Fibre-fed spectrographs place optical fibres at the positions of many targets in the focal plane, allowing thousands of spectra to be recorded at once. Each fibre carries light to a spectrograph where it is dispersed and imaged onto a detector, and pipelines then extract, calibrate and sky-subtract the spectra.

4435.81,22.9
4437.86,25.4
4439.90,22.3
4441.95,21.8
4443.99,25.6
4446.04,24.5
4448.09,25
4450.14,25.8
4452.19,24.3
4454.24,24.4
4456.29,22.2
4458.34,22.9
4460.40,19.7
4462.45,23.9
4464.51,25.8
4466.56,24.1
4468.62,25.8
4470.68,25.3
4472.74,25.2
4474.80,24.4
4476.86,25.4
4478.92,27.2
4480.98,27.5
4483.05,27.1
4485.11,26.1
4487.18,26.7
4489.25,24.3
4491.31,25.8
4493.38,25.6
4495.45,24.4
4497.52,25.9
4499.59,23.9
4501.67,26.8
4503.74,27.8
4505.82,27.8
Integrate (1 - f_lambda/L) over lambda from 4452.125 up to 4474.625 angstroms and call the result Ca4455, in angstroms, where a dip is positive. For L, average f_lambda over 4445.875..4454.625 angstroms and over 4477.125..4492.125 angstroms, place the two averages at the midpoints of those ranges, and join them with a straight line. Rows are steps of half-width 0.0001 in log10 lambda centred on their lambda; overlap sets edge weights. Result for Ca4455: 1.3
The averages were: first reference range 24.9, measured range 24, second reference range 26.4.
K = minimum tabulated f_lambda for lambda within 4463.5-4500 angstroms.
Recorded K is 23.9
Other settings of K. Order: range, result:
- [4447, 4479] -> 19.7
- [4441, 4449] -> 21.8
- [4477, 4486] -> 26.1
